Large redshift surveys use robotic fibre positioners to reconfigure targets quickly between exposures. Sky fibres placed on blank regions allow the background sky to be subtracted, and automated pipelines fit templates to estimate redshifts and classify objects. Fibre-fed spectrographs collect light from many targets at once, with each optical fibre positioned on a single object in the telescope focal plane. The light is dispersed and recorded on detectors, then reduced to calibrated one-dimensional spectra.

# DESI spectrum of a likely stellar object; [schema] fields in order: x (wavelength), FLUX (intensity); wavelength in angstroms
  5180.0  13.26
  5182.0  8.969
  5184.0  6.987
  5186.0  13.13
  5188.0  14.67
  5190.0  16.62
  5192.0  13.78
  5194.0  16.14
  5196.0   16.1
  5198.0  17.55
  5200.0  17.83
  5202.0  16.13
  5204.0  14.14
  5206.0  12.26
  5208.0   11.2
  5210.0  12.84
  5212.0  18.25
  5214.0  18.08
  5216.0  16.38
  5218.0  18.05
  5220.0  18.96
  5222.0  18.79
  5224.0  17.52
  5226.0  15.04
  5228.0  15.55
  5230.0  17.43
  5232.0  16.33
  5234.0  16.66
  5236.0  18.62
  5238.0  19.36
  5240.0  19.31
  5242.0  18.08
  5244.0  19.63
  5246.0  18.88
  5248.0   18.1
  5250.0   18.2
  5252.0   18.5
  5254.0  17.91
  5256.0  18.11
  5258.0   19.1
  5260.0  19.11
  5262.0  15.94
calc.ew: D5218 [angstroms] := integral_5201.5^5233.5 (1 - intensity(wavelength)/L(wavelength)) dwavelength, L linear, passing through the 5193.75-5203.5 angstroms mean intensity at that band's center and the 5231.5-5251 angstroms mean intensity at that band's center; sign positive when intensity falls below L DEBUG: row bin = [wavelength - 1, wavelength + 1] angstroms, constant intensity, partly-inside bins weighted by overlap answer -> 2.5 angstroms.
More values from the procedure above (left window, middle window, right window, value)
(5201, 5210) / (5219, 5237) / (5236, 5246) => -0.3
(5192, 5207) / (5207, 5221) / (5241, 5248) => 0.3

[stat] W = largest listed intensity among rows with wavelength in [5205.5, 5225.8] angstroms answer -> 18.96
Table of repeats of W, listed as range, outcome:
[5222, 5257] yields 19.63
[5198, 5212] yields 18.25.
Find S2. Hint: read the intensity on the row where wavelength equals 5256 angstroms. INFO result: 18.11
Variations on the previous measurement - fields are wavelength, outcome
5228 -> 15.55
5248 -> 18.1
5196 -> 16.1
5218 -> 18.05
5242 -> 18.08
